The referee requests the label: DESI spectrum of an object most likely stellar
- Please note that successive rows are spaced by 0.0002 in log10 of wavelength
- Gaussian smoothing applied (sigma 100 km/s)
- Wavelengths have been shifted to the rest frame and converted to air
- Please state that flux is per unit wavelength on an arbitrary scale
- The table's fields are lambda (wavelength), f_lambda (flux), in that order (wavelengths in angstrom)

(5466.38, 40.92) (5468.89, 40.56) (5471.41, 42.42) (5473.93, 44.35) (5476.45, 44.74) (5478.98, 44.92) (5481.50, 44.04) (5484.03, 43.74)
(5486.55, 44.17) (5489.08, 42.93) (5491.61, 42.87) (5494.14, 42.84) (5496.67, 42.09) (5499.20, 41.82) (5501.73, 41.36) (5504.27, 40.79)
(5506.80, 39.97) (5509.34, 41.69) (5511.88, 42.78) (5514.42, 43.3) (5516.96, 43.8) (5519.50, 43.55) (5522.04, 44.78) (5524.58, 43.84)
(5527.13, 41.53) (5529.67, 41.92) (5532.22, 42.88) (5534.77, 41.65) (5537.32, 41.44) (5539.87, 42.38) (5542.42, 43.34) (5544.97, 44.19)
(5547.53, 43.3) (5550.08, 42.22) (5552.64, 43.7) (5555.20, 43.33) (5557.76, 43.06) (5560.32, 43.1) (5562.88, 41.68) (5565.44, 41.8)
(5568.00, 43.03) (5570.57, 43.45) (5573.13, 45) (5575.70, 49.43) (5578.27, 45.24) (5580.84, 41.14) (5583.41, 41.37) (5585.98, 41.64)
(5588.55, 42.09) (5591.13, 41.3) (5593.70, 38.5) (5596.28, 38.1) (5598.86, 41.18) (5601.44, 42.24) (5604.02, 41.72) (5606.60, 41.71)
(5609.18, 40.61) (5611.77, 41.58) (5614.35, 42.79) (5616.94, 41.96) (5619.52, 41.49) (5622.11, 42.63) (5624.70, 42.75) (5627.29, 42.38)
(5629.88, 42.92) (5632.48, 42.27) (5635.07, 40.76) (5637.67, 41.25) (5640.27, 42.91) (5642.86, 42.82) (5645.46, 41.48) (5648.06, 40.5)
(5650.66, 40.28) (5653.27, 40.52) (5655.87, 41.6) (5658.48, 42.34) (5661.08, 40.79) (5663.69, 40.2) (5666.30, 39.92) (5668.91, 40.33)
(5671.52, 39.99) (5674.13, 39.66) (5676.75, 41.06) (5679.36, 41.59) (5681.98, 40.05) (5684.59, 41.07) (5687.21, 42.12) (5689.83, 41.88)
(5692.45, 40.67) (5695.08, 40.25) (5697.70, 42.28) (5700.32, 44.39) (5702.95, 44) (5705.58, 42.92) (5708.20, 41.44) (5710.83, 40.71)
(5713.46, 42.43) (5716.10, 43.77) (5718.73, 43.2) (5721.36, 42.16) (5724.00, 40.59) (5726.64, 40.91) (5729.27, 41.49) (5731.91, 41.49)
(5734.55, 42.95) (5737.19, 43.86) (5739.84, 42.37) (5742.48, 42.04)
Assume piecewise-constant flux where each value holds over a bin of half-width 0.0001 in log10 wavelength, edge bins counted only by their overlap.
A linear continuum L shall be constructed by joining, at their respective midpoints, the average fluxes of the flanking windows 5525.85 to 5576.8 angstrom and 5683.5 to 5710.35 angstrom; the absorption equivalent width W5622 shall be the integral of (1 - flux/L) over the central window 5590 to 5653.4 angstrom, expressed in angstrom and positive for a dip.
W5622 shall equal 1.7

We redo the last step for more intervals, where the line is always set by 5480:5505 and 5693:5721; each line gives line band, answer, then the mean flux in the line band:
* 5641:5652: 0.3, 41.4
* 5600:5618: 0.3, 41.8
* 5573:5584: -0.5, 44.6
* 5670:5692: 0.8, 40.9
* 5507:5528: -0.2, 43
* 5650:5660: 0.3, 41.2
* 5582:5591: 0.2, 41.6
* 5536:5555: -0.1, 43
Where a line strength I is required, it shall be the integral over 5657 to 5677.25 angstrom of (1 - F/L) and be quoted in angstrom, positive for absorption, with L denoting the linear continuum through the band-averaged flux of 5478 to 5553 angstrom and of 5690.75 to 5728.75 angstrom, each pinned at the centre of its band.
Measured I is 0.8 angstrom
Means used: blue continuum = 42.8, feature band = 40.5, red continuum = 42.1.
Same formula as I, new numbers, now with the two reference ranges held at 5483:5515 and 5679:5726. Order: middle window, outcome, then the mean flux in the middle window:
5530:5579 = -1.3 angstrom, 43.3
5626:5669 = 0.7 angstrom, 41.4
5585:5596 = 0.4 angstrom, 40.6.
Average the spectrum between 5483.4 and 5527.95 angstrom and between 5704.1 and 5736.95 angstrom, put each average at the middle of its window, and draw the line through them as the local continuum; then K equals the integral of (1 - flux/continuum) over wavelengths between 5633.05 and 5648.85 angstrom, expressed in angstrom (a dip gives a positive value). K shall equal 0.2 angstrom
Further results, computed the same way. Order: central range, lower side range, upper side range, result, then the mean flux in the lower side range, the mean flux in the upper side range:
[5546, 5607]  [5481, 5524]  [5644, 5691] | -0.9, 42.7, 40.9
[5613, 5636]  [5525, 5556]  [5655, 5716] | -0.2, 42.7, 41.4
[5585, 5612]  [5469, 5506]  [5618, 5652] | 0.8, 43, 41.9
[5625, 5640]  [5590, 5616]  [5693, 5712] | -0.2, 41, 42.2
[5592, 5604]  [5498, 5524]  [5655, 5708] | 0.5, 42.4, 41.4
